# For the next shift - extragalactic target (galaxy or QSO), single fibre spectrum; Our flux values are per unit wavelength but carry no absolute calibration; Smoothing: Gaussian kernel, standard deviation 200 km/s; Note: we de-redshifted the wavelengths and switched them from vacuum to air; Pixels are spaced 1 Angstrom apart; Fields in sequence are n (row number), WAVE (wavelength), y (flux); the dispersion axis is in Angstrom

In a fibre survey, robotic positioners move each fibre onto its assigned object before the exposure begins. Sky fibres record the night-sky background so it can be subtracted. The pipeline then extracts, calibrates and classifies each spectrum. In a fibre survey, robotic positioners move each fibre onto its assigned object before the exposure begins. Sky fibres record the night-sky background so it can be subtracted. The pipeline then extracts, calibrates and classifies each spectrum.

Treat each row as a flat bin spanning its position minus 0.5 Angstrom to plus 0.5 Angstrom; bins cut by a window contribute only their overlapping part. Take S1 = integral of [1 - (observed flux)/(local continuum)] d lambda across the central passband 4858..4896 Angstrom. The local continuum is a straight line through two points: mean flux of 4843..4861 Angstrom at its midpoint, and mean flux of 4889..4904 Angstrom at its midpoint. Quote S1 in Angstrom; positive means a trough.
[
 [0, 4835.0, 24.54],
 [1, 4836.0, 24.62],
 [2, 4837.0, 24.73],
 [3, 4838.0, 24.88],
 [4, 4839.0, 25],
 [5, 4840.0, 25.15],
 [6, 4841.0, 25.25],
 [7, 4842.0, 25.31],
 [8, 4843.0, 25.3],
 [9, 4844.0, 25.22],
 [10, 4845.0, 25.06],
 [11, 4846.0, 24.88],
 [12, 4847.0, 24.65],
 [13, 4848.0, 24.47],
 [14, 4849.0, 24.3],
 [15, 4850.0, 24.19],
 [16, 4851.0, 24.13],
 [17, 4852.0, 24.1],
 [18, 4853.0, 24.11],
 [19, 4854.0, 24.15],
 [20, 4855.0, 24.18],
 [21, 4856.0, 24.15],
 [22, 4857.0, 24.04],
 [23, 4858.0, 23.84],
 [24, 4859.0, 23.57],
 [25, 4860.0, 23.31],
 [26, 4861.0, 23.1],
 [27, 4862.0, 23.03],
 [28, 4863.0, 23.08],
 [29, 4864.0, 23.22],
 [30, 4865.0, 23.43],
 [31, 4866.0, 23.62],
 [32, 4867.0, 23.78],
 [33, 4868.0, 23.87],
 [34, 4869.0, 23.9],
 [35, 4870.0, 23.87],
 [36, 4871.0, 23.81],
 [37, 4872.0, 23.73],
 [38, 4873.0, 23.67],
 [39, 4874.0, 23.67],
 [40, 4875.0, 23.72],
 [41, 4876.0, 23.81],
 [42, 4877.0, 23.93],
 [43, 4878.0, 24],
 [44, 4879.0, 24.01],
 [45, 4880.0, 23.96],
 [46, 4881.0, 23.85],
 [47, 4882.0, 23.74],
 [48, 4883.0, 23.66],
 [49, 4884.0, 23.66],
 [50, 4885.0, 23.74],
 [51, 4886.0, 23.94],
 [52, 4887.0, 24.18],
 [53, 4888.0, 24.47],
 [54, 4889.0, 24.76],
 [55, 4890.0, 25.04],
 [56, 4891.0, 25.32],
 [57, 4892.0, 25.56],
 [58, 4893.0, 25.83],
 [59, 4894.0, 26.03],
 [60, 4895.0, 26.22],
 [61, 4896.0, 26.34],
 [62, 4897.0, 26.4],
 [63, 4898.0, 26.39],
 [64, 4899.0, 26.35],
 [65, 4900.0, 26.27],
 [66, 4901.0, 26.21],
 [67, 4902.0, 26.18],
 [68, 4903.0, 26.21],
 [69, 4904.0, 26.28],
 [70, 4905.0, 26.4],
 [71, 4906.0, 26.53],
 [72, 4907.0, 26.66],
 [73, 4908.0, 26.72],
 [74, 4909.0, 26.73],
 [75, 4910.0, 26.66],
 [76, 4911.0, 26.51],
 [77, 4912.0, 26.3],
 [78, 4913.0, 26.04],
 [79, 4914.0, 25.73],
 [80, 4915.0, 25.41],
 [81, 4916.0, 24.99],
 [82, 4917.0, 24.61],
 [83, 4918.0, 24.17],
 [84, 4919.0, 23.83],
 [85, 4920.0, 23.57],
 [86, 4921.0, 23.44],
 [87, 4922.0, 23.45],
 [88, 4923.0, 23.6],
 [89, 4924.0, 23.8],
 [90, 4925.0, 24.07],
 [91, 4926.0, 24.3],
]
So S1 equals 1.7 Angstrom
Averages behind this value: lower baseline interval 24.3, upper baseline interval 26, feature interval 24.1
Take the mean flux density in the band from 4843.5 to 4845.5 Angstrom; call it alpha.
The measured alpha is 25.1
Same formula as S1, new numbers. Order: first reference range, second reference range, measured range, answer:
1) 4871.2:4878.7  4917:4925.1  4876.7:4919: -2.8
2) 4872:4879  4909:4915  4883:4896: -0.1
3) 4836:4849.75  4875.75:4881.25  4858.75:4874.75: 0.5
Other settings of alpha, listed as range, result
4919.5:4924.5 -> 23.6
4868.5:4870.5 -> 23.9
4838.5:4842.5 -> 25.2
